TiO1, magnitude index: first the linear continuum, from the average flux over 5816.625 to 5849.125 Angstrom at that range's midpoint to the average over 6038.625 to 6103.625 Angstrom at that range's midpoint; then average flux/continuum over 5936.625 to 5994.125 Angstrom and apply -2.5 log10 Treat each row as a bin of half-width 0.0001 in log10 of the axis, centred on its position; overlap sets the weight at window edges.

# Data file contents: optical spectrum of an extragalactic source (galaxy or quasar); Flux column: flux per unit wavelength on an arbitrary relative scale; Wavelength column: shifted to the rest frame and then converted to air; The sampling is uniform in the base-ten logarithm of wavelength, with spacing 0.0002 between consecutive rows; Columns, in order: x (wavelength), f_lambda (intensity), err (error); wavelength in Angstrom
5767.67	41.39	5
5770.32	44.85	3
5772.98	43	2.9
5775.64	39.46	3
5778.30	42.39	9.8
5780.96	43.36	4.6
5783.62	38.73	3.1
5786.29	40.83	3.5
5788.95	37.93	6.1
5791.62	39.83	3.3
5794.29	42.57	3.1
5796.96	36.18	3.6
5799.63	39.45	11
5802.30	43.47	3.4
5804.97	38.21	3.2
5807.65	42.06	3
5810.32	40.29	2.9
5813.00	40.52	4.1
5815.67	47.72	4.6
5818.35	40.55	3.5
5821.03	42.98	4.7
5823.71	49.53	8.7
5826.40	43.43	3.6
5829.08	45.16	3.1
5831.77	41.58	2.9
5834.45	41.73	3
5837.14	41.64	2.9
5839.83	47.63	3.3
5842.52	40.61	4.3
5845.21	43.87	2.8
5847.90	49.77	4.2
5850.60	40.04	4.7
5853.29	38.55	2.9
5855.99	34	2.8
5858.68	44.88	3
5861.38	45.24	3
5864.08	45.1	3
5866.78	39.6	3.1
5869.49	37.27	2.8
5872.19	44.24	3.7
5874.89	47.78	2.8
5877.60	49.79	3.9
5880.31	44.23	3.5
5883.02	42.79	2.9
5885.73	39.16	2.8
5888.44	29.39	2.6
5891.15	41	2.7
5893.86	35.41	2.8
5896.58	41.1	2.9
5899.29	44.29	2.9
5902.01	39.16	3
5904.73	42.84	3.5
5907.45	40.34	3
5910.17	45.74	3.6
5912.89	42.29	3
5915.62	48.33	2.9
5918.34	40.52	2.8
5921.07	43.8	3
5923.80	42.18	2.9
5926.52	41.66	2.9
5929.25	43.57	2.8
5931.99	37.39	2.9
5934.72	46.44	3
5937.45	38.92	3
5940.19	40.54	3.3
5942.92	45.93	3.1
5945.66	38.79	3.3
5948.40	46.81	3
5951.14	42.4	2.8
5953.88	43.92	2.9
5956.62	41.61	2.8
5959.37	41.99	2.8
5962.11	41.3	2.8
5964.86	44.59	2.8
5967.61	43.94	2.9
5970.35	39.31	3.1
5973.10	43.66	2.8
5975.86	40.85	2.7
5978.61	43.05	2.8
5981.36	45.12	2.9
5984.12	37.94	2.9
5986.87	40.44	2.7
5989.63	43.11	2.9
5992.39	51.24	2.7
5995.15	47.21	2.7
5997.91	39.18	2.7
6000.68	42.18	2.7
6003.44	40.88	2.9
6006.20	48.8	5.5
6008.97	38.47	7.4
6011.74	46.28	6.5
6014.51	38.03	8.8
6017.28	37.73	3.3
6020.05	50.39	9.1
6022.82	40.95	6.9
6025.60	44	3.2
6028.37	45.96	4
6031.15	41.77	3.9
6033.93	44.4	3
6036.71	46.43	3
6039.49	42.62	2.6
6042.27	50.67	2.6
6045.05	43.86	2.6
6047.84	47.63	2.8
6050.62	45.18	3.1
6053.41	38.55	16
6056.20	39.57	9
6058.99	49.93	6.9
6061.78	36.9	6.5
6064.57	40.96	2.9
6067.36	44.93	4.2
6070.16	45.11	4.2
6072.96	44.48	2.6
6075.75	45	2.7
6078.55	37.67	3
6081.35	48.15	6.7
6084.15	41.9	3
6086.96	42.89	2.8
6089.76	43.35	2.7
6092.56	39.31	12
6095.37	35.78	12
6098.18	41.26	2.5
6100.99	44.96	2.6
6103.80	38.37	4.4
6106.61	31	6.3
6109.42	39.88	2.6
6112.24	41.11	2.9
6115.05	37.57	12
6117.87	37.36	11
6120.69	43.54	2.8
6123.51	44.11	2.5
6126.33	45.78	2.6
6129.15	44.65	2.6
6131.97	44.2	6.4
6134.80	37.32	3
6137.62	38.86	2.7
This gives 0.02 mag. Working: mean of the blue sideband 44.1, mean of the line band 42.7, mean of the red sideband 43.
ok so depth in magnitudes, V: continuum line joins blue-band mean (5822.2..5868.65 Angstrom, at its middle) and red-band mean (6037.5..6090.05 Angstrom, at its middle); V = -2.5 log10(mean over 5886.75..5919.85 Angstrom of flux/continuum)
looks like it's 0.06 mag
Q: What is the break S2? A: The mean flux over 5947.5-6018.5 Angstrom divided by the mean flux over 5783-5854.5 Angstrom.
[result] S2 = 1.01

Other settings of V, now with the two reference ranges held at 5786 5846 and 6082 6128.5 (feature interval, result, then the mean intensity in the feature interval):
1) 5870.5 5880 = -0.12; 46.6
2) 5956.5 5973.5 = -0.02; 42.3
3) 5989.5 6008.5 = -0.08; 44.5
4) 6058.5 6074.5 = -0.06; 43.4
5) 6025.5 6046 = -0.10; 45.1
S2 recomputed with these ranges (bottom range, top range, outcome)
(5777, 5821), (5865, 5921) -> 1.02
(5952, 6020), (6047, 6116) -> 0.98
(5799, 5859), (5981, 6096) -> 1.02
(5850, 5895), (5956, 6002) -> 1.04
